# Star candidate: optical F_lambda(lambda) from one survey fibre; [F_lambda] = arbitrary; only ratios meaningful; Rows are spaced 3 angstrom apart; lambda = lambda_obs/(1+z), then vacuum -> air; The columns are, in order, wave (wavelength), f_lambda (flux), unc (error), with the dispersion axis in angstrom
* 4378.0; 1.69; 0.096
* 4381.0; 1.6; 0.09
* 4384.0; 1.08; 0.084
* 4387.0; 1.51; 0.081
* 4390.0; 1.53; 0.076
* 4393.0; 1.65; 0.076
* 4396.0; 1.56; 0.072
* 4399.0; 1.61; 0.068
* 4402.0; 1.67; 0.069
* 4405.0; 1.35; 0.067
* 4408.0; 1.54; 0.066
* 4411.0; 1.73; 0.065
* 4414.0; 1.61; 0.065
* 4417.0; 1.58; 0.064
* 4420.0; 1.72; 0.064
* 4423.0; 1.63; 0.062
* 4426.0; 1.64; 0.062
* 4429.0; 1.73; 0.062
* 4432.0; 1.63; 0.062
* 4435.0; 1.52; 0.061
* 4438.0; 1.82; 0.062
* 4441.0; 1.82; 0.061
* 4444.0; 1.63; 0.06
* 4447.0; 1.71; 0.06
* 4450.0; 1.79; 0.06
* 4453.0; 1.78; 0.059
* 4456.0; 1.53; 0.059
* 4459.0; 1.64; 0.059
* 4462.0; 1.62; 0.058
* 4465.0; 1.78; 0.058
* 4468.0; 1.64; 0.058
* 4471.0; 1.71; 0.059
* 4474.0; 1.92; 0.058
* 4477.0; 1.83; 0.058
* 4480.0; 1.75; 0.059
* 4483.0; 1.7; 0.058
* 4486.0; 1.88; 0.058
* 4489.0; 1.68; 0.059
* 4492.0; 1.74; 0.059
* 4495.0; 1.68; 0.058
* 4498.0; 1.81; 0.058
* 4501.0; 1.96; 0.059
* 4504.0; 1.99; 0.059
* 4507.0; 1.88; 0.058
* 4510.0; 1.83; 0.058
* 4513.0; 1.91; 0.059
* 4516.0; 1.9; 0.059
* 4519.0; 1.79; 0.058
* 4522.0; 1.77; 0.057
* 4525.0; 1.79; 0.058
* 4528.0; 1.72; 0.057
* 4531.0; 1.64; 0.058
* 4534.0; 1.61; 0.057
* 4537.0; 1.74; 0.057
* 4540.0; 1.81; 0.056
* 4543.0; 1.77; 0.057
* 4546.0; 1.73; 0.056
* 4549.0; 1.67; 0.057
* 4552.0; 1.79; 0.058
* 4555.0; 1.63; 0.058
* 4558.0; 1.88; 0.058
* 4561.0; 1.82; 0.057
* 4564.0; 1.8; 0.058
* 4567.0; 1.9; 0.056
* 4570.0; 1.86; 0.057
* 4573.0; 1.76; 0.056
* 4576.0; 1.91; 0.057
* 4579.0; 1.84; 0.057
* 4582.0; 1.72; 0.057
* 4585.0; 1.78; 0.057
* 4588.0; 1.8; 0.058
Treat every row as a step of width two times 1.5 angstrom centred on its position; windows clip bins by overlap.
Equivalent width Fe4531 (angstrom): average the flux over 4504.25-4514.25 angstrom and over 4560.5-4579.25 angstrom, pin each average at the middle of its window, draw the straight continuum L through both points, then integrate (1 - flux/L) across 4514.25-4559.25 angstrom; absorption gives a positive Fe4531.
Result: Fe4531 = 2.8 angstrom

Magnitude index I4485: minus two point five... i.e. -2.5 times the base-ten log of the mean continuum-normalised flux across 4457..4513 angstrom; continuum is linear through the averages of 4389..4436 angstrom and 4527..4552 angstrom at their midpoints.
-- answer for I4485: -0.07 mag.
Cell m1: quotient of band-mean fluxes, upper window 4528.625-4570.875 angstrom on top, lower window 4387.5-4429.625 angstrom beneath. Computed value 1.10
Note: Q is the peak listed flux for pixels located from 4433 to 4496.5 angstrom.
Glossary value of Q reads 1.92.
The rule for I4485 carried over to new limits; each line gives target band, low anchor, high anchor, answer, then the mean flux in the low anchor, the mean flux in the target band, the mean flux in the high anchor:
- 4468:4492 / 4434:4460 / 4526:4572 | -0.03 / 1.7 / 1.77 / 1.76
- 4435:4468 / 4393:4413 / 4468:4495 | 0.00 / 1.58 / 1.7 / 1.76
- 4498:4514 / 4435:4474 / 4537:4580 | -0.09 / 1.71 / 1.9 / 1.8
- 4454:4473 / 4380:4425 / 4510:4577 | -0.01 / 1.56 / 1.66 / 1.78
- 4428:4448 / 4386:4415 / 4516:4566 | -0.05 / 1.58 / 1.69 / 1.75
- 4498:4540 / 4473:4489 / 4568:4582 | 0.00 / 1.8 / 1.81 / 1.83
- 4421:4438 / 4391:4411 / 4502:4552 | -0.02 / 1.57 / 1.65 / 1.79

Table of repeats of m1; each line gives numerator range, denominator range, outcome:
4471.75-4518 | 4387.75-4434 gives 1.14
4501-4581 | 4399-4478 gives 1.08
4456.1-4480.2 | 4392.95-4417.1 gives 1.09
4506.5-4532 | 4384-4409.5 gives 1.18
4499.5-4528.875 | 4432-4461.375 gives 1.10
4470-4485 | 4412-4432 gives 1.08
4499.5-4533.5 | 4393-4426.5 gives 1.14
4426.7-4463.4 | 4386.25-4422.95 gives 1.06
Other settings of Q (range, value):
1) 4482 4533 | 1.99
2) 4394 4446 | 1.82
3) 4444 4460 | 1.79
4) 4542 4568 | 1.9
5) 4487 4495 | 1.74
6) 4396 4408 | 1.67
